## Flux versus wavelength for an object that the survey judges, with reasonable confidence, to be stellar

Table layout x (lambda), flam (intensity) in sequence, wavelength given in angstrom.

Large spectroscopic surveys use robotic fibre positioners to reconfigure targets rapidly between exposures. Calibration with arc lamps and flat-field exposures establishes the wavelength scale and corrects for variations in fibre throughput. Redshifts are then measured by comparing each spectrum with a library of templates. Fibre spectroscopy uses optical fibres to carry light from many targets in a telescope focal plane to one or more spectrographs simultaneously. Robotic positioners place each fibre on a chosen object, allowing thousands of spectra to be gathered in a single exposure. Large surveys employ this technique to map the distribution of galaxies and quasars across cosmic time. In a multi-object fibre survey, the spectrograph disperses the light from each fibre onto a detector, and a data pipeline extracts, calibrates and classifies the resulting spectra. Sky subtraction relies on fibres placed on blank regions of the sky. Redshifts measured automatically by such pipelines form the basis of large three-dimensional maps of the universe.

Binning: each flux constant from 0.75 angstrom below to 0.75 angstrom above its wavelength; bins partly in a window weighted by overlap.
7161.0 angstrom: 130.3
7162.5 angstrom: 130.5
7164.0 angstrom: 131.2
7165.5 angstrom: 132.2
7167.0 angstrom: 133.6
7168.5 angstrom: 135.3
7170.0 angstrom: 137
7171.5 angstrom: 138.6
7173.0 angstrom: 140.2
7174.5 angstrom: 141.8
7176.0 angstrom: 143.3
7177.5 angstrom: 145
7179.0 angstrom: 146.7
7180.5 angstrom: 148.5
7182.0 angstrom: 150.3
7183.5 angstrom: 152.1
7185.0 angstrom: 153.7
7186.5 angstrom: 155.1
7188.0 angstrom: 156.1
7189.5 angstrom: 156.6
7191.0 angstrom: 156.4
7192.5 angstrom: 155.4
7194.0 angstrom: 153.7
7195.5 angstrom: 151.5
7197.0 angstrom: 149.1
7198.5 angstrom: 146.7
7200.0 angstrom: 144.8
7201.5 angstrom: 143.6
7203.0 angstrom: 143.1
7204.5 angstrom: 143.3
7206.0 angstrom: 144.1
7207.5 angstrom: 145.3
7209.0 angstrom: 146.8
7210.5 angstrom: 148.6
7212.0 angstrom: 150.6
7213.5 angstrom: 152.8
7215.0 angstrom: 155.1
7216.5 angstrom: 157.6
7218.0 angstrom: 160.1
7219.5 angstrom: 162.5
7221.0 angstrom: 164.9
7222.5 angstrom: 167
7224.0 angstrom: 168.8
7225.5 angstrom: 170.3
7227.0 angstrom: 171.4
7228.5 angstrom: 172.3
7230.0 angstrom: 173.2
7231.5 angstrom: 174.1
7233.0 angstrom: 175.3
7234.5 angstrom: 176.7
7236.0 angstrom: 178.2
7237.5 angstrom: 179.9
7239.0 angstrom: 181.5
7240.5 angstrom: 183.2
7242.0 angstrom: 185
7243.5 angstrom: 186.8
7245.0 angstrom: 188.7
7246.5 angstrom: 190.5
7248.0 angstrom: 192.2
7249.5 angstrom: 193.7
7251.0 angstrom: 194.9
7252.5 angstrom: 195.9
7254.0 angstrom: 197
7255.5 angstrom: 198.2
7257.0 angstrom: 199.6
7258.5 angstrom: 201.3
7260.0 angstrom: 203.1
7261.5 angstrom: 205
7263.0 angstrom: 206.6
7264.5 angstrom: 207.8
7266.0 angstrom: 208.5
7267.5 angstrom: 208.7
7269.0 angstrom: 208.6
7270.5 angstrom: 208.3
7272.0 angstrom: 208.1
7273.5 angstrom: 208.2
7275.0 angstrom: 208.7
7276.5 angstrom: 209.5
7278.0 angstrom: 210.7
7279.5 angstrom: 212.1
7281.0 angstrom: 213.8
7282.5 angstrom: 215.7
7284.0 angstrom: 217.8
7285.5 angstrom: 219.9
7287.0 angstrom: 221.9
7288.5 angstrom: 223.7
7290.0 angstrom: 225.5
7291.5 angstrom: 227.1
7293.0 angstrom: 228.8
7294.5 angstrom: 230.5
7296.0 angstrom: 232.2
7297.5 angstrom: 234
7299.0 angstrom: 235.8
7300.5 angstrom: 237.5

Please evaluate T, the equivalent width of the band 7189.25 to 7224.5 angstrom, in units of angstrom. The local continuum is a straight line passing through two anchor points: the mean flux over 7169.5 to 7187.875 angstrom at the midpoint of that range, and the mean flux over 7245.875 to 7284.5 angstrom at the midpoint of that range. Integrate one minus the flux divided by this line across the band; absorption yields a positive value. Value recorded 2.7 angstrom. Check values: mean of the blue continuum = 146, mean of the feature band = 153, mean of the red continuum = 205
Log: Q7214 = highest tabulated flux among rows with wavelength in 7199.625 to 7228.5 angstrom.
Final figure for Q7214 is 172.3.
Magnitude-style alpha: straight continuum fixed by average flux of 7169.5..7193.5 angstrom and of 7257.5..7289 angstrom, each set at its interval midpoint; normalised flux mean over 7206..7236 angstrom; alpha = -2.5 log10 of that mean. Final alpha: 0.08 mag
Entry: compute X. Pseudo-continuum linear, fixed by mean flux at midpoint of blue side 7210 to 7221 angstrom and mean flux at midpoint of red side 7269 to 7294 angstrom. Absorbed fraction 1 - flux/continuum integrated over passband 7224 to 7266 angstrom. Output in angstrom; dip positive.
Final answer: -1.2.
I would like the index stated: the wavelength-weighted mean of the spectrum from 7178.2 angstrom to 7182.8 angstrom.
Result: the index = 149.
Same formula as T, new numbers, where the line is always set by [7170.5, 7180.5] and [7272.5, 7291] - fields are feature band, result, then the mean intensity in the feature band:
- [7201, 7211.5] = 1.2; 145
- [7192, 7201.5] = 0.5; 150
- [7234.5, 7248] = 0.3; 184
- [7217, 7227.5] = 0.5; 166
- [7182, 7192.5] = -0.3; 155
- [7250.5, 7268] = -0.2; 202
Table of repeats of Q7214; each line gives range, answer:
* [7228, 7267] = 208.5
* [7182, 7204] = 156.6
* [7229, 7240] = 181.5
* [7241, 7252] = 194.9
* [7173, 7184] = 152.1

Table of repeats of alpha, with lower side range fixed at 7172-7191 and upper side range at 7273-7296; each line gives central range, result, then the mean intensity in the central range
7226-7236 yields 0.053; 174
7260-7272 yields -0.006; 207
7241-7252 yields 0.017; 190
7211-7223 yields 0.097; 158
